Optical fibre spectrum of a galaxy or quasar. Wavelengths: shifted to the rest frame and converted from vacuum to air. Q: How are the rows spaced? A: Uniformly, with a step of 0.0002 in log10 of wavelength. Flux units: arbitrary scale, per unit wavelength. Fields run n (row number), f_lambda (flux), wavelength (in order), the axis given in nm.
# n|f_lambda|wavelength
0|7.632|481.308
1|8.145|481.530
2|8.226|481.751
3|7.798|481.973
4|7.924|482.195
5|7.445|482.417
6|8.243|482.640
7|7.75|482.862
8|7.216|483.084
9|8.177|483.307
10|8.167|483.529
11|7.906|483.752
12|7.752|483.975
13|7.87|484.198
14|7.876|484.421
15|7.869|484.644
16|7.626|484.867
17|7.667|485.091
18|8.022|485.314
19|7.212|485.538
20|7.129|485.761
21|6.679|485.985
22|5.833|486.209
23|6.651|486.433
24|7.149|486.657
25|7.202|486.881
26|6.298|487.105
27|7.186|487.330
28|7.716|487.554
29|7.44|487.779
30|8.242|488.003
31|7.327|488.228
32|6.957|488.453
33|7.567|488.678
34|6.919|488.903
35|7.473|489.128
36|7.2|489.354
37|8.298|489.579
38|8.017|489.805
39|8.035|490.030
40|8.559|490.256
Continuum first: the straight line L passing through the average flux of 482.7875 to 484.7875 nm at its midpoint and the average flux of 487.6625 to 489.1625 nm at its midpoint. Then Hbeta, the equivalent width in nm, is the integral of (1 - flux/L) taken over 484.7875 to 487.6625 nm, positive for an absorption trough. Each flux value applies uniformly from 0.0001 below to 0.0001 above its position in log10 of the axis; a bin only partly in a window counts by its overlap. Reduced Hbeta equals 0.20 nm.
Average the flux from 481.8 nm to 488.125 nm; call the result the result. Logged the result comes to 7.51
